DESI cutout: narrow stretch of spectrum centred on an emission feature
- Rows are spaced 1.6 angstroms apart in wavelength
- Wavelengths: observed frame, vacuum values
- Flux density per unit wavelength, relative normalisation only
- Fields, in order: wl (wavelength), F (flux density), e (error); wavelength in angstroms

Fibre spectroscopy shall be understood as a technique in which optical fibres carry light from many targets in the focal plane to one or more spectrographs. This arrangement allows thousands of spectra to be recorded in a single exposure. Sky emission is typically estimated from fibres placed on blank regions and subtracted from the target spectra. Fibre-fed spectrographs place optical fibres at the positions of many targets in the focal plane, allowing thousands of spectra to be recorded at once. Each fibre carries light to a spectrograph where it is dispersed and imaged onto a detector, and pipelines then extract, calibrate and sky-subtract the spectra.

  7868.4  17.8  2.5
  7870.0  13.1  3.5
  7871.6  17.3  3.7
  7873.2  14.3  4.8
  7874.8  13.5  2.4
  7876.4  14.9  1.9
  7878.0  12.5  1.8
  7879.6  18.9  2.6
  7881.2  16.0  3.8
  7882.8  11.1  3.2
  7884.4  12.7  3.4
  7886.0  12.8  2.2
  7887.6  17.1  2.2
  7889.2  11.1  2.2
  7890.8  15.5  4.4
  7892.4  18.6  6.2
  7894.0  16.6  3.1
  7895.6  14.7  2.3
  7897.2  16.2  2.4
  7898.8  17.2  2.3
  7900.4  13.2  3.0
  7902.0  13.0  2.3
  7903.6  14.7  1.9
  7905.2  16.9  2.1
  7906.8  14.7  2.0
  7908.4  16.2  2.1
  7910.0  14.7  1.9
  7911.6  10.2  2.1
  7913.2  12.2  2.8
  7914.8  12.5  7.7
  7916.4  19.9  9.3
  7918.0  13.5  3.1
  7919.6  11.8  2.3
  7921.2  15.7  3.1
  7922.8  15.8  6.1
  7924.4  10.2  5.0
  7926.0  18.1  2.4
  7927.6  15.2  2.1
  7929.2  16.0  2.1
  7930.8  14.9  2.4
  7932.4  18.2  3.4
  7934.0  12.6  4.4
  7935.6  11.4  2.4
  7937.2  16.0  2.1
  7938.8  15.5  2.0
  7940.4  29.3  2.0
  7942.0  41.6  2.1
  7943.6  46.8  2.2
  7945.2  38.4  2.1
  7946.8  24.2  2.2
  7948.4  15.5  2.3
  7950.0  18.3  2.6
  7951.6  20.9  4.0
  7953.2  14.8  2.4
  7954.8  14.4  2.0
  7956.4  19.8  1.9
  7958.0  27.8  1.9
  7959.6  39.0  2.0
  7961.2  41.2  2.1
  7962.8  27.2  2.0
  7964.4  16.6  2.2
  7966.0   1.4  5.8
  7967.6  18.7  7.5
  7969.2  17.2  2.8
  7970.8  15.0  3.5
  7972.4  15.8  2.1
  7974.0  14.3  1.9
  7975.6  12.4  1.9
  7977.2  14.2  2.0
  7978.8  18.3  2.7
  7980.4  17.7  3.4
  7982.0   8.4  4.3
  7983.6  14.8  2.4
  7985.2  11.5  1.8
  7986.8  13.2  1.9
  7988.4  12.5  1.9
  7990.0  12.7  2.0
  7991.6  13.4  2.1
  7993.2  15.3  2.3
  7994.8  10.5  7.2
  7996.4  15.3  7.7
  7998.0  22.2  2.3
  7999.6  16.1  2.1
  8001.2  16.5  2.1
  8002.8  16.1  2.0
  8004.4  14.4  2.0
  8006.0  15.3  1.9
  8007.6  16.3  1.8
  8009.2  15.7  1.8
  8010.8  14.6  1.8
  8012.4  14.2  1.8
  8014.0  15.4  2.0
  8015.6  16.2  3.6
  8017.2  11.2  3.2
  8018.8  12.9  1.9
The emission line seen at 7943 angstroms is [S II] 6716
